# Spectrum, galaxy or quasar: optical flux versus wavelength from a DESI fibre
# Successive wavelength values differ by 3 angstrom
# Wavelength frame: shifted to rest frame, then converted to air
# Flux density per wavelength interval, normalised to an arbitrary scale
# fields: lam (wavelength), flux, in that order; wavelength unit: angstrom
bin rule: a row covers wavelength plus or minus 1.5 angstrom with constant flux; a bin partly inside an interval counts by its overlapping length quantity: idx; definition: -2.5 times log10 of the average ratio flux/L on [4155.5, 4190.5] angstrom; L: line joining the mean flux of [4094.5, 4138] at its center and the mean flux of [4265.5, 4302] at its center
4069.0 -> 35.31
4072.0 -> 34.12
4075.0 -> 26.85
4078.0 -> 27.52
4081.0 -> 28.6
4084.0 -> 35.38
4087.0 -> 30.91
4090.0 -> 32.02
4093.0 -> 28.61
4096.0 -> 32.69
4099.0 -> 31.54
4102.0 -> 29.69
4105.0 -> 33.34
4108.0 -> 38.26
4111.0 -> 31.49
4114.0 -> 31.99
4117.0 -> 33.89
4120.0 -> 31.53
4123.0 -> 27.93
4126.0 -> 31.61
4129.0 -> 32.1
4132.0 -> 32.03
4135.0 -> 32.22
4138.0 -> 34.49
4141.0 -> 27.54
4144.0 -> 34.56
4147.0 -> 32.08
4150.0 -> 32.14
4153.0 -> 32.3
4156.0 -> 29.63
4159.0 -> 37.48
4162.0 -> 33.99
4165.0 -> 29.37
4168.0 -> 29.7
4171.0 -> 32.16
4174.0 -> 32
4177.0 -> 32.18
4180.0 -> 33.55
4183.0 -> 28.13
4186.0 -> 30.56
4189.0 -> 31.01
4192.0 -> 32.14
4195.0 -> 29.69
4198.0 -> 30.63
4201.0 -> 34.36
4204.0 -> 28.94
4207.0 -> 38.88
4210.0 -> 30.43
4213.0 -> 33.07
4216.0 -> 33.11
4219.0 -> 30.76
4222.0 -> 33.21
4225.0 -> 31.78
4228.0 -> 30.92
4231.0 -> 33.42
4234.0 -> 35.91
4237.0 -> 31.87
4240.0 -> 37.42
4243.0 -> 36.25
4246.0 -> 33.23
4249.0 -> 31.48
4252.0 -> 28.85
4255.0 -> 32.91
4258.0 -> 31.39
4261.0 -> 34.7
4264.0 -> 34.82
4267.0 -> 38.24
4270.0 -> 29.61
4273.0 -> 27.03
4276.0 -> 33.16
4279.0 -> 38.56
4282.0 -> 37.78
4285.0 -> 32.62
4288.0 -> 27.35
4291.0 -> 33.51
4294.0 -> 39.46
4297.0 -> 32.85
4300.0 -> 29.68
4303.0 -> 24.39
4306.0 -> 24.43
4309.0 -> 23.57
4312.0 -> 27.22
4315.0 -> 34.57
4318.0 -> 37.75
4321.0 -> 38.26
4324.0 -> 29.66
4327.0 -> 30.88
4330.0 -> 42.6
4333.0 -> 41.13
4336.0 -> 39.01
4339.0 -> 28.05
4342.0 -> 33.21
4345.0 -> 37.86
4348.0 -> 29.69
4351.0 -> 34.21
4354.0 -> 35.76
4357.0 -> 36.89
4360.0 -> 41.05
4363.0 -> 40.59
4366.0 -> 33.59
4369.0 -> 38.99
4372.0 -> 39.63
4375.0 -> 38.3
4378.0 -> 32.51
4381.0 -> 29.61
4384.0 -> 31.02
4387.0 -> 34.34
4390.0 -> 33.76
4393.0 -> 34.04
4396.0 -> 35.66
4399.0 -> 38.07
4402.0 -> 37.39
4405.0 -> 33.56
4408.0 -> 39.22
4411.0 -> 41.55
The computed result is 0.03 mag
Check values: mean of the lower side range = 32.2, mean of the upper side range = 33.2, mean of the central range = 31.7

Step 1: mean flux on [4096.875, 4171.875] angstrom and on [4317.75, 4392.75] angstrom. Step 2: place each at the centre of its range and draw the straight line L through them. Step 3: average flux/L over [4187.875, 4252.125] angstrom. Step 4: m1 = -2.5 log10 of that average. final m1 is 0.024 mag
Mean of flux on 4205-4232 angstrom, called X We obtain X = 32.8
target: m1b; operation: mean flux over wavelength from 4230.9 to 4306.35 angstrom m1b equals 32.8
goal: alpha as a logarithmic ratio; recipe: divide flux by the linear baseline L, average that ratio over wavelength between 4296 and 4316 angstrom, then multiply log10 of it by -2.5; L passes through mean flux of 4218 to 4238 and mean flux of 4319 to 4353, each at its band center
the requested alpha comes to 0.23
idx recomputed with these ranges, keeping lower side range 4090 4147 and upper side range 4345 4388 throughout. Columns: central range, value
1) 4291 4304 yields 0.080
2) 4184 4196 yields 0.076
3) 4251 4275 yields 0.058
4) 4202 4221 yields 0.024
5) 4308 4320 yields 0.112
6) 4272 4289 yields 0.040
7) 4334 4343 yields 0.040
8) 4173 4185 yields 0.049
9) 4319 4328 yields 0.051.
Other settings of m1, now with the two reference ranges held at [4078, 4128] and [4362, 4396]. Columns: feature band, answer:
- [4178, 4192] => 0.06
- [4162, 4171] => 0.06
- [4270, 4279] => 0.08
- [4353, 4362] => -0.10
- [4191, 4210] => 0.02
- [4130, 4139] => -0.02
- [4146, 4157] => 0.02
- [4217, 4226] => 0.04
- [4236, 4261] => 0.01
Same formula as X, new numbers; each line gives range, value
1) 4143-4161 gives 33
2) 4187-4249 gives 32.8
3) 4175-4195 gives 31.2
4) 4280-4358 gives 33.2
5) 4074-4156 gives 31.6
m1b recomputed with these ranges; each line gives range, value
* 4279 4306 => 32.1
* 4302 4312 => 24.6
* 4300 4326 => 30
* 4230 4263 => 33.4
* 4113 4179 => 32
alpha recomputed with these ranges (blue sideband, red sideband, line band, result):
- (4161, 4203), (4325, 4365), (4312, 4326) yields 0.04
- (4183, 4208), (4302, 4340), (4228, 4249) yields -0.07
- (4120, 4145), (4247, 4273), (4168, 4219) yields 0.00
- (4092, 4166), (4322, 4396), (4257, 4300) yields 0.02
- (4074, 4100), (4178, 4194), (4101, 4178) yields -0.05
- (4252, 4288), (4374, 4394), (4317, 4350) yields -0.06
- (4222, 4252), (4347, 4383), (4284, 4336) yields 0.07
